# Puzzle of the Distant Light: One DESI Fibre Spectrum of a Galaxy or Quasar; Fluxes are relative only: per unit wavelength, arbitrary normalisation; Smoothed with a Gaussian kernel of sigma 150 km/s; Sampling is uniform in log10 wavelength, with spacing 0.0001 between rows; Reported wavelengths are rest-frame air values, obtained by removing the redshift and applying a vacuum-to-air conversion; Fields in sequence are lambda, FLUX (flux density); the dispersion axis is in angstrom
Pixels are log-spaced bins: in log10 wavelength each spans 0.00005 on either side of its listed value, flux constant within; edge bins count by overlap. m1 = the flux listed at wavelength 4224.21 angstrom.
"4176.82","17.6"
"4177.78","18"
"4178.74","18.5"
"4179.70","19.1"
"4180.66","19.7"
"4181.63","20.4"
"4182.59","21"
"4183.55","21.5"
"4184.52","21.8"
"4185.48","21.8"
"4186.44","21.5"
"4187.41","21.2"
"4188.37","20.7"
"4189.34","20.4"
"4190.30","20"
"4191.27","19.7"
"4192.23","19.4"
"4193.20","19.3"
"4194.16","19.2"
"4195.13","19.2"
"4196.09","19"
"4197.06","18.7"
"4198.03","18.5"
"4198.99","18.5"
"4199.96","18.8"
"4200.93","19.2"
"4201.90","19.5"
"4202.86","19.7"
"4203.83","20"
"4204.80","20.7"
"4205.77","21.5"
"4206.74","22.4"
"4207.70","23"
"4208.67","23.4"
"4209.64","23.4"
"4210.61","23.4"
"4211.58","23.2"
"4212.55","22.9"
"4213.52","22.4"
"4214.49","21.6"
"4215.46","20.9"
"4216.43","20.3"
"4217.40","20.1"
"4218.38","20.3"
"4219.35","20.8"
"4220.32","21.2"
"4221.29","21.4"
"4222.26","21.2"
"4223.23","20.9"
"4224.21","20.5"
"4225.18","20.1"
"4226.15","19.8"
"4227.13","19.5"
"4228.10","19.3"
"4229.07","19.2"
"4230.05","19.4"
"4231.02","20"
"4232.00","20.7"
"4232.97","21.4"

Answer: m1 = 20.5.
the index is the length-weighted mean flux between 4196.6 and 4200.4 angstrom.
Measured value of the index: 18.6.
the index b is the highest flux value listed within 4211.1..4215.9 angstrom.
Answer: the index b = 23.2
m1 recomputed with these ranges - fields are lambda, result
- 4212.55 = 22.9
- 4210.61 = 23.4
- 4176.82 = 17.6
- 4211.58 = 23.2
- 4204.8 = 20.7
